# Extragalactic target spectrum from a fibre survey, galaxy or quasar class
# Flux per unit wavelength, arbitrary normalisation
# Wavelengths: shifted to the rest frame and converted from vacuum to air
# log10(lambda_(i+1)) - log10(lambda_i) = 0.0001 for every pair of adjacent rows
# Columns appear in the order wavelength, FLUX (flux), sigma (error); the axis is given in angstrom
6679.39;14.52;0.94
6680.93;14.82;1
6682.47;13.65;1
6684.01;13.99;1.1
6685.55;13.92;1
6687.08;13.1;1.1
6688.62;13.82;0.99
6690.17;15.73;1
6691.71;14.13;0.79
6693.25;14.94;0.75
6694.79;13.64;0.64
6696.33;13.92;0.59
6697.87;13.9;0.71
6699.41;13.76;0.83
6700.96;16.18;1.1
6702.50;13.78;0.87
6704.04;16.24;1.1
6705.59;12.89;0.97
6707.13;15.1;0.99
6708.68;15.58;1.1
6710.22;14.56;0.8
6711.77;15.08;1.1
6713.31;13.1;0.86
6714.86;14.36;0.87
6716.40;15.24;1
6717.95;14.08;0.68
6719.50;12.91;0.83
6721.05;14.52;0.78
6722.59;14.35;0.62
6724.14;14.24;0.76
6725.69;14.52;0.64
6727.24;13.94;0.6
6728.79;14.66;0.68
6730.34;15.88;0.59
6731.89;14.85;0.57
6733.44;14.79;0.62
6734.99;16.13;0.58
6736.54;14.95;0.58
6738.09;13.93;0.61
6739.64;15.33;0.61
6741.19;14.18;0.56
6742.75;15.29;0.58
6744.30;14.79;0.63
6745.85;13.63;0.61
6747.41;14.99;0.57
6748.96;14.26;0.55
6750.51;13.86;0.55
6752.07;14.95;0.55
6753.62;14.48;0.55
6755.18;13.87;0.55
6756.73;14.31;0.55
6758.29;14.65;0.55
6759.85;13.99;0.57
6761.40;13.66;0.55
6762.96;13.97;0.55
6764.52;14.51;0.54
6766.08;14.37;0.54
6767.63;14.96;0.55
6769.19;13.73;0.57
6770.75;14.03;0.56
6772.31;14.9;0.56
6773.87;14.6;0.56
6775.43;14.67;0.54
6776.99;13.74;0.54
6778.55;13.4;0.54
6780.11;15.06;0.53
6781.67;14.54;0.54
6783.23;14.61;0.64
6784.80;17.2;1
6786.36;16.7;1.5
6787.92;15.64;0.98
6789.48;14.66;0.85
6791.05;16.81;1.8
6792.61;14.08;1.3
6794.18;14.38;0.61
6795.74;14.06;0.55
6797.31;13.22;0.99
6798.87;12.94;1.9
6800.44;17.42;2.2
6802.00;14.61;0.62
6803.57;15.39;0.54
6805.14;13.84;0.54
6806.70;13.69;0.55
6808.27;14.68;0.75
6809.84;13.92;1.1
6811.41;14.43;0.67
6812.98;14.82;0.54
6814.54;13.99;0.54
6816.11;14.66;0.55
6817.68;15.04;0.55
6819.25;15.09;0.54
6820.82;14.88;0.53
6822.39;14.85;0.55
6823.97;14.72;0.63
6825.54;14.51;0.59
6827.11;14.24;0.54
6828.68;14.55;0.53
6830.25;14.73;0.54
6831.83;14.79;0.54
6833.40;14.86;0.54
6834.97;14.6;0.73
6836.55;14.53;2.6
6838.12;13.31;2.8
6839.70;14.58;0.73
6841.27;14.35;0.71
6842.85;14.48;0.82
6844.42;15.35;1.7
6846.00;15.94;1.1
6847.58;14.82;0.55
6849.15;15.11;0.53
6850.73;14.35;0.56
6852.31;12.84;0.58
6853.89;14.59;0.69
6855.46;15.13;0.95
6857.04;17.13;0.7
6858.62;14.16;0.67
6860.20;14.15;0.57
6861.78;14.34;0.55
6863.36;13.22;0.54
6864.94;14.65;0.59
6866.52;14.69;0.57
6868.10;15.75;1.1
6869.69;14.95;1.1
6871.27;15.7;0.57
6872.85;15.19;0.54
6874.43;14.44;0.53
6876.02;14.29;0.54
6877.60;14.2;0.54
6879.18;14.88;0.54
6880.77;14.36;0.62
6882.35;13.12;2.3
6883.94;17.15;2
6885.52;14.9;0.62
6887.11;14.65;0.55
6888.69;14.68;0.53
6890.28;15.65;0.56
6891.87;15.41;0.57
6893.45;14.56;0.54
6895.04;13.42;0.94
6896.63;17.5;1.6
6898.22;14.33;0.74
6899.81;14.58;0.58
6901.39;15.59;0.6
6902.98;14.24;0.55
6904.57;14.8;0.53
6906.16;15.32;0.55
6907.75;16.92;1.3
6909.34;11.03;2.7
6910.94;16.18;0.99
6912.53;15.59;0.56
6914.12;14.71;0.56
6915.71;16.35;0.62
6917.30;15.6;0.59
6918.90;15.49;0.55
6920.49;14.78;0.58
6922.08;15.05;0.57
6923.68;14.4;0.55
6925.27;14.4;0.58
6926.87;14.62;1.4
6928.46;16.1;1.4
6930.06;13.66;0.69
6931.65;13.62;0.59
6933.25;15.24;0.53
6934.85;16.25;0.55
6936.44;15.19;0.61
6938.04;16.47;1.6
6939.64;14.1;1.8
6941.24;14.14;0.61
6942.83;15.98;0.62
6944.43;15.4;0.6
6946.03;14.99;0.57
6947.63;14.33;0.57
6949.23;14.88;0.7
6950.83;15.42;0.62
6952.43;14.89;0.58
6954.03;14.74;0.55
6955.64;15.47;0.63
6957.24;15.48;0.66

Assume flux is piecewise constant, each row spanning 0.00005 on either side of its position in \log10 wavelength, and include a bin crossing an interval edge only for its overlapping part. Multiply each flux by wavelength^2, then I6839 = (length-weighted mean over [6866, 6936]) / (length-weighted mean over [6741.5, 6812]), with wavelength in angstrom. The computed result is 1.1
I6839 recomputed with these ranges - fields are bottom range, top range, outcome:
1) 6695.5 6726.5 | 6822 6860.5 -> 1.06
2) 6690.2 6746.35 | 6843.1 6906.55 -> 1.07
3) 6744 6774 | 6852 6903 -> 1.07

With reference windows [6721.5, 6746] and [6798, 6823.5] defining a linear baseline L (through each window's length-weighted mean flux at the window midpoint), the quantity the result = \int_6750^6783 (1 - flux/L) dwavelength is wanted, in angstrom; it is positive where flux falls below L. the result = 0.9 angstrom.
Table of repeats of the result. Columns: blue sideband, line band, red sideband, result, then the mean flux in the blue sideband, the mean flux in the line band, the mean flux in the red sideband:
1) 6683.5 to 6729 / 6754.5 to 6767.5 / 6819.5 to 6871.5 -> 0.24 angstrom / 14.3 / 14.2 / 14.7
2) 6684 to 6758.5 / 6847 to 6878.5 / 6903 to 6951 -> 0.35 angstrom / 14.5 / 14.7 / 15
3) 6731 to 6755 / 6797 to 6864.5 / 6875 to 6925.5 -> 1.09 angstrom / 14.7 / 14.6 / 14.9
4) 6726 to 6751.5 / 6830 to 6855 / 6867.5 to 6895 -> 0.43 angstrom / 14.7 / 14.6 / 14.9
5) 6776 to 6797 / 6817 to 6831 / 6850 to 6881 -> 0.07 angstrom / 14.9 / 14.7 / 14.7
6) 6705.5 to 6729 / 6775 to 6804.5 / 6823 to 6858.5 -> -0.70 angstrom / 14.4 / 14.9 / 14.7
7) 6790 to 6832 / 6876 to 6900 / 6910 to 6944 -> 0.11 angstrom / 14.6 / 14.9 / 15.1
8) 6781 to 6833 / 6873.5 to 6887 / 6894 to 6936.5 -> 0.23 angstrom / 14.8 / 14.7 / 15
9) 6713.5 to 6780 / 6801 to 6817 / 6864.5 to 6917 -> 0.24 angstrom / 14.4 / 14.5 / 15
